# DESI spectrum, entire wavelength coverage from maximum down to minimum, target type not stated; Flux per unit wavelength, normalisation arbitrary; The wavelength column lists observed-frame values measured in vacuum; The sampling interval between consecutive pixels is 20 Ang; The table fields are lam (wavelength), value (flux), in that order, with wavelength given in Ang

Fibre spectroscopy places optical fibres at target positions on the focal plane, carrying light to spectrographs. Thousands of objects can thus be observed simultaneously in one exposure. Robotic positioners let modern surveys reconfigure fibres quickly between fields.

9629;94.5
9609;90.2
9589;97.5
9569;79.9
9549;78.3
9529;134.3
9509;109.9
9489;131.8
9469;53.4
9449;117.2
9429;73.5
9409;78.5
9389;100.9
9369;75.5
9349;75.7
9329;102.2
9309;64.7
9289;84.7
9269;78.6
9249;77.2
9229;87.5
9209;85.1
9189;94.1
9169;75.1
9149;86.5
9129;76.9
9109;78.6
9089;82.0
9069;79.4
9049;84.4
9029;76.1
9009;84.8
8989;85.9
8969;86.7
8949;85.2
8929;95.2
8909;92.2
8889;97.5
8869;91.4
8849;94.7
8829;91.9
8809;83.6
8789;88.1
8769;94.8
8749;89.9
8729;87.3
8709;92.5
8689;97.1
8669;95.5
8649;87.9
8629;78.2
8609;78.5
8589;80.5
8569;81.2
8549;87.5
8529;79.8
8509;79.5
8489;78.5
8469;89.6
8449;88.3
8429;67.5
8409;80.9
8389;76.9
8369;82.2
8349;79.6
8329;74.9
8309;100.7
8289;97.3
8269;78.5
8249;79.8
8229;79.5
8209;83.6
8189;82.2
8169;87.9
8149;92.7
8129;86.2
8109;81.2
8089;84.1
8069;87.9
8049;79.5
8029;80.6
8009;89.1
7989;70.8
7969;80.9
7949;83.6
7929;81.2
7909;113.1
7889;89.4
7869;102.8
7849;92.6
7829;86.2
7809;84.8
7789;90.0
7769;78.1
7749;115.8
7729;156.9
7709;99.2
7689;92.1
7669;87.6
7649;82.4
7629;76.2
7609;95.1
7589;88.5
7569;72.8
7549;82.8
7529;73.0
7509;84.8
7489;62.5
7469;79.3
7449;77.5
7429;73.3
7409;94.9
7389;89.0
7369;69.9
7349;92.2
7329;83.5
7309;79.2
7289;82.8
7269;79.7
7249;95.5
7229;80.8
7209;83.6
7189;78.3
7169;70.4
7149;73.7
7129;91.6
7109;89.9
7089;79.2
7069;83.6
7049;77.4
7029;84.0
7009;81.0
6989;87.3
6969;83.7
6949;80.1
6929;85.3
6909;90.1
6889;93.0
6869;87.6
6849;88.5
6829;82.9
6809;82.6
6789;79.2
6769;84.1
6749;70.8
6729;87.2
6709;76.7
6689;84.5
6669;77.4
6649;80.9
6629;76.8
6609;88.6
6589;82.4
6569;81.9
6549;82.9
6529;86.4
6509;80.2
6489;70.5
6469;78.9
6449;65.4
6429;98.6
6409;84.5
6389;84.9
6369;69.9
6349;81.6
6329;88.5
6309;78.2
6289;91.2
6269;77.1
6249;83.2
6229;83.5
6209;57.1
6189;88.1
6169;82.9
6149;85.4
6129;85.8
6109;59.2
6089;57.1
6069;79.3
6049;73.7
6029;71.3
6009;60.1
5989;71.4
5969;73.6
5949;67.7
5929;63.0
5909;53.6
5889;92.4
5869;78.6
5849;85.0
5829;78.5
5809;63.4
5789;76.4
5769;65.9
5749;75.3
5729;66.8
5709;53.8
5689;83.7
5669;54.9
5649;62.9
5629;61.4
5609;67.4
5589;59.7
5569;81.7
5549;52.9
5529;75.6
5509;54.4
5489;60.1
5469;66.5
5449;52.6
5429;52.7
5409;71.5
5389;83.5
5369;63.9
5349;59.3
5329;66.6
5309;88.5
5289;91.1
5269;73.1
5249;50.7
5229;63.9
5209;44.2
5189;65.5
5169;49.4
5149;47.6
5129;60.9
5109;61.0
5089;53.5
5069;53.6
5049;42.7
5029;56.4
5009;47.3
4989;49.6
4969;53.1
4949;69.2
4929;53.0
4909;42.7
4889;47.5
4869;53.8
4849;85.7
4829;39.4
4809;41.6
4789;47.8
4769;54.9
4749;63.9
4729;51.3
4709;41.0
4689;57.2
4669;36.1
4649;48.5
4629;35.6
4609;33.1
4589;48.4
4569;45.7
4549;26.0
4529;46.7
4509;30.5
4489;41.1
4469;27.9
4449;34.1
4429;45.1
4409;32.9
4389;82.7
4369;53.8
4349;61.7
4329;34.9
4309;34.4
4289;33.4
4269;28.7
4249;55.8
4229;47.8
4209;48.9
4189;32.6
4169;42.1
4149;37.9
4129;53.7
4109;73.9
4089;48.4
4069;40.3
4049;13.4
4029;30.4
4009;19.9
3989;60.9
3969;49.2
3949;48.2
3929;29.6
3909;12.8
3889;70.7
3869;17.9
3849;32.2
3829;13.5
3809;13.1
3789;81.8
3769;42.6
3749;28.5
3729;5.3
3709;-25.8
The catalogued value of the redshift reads 0.18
